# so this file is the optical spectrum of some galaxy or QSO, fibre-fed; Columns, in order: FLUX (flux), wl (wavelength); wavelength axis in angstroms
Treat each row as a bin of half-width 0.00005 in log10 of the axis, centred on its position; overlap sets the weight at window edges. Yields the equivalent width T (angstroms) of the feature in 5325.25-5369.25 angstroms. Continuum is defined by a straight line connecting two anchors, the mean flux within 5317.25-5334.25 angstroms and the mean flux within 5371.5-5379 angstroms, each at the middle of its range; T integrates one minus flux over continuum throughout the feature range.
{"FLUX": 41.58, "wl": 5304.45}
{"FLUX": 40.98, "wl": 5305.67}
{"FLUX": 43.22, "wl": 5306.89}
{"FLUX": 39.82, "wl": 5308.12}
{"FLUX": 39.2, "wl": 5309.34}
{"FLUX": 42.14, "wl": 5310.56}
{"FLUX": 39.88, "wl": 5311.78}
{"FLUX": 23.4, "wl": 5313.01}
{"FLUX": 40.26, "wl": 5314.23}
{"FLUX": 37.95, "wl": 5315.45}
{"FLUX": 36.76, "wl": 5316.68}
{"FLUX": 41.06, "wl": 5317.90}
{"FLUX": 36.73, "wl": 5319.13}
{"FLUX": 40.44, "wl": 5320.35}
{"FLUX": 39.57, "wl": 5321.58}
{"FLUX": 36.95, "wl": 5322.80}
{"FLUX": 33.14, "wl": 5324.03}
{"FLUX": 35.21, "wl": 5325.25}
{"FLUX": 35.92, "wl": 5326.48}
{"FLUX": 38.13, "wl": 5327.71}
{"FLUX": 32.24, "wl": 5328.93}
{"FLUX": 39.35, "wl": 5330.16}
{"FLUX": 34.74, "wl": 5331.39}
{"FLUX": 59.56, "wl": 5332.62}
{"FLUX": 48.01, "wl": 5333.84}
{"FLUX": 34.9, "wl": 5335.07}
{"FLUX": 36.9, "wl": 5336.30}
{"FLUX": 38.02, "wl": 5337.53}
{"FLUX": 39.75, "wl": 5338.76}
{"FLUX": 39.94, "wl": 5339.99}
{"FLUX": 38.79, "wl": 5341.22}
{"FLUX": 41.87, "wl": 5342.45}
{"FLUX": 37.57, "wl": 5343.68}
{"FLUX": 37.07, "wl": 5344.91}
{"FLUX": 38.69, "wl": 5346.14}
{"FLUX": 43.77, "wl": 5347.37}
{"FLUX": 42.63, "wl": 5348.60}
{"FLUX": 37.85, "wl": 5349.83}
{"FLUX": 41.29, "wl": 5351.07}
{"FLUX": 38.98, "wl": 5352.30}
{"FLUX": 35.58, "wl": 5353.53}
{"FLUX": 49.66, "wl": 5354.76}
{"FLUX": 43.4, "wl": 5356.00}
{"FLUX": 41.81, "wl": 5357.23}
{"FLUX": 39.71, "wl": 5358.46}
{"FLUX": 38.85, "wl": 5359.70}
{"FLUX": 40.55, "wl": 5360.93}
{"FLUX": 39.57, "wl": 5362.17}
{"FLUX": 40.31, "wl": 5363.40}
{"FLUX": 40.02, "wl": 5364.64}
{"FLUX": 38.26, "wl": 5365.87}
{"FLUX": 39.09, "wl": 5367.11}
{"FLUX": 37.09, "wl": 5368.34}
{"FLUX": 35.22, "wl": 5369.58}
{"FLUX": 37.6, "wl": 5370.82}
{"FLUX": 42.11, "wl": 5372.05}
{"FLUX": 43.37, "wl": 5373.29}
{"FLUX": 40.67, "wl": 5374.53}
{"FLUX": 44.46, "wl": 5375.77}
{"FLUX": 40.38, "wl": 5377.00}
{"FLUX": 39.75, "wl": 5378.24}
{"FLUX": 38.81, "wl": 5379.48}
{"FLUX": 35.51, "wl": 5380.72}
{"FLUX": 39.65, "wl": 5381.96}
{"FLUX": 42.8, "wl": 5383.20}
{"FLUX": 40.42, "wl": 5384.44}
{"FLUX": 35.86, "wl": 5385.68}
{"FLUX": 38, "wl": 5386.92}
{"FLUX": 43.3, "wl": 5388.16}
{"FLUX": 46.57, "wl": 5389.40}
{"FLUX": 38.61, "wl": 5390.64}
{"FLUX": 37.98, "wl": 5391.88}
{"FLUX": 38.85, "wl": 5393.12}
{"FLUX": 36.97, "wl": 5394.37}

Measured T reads 0.46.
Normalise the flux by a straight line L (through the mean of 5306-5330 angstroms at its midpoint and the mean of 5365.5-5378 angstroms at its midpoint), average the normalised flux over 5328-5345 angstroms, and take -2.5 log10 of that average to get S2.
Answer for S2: -0.05 mag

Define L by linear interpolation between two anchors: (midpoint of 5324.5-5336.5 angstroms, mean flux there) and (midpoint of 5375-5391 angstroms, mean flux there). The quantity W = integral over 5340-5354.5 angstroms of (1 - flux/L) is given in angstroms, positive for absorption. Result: 0.0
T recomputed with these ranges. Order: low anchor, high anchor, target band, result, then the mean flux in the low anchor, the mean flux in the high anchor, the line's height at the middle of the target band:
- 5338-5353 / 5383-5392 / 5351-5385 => 0.0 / 39.8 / 40.5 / 40.2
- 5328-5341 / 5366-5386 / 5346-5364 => -0.4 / 40.2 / 39.6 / 39.9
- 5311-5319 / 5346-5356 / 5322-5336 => -0.1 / 36.7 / 41.3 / 38.5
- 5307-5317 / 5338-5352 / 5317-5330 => 0.5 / 37.7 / 39.9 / 38.5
